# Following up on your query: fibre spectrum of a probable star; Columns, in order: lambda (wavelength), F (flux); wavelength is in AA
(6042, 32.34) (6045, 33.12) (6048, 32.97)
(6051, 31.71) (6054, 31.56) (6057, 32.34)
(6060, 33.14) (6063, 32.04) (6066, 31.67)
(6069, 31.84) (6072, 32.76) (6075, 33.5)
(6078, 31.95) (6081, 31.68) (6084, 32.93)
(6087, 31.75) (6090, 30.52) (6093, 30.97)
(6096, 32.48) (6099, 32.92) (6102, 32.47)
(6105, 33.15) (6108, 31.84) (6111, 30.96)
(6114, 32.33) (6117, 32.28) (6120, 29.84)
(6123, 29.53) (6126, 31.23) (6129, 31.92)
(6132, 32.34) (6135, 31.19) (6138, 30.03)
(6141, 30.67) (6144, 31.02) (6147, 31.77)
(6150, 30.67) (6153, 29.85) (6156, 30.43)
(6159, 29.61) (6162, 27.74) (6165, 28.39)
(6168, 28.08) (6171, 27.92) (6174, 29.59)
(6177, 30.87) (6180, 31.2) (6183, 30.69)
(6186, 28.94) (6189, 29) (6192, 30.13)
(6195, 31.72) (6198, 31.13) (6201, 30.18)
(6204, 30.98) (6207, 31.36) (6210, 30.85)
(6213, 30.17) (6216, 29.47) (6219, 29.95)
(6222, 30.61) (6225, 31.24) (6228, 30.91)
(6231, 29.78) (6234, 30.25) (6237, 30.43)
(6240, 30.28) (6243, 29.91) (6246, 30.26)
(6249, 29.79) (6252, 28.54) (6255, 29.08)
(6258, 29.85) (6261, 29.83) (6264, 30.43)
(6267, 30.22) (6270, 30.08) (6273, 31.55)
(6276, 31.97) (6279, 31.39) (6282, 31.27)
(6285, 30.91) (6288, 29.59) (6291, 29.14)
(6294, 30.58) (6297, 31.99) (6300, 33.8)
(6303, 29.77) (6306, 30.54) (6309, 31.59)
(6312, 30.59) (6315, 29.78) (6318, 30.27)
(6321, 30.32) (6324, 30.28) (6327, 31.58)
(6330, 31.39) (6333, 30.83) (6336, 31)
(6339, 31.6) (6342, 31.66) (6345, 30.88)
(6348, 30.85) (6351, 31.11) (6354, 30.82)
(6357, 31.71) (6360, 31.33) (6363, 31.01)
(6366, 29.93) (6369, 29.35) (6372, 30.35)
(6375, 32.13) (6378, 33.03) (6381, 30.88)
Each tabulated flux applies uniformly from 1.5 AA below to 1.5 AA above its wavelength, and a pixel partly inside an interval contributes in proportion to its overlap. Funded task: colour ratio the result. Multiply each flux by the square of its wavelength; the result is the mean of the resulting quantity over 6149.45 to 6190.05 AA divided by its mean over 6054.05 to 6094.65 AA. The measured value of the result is 0.9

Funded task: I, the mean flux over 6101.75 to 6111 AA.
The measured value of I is 32.2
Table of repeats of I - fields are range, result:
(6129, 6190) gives 30.1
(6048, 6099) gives 32.1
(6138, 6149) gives 31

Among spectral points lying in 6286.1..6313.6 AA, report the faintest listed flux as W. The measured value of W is 29.14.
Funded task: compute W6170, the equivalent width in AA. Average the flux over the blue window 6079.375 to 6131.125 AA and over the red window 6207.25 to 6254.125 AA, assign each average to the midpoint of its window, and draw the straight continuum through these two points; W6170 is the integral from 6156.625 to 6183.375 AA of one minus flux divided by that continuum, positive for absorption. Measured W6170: 1.4 AA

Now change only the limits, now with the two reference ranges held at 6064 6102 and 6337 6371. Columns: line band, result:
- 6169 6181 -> 0.7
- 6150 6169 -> 1.6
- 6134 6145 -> 0.4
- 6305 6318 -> 0.2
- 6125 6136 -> 0.1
